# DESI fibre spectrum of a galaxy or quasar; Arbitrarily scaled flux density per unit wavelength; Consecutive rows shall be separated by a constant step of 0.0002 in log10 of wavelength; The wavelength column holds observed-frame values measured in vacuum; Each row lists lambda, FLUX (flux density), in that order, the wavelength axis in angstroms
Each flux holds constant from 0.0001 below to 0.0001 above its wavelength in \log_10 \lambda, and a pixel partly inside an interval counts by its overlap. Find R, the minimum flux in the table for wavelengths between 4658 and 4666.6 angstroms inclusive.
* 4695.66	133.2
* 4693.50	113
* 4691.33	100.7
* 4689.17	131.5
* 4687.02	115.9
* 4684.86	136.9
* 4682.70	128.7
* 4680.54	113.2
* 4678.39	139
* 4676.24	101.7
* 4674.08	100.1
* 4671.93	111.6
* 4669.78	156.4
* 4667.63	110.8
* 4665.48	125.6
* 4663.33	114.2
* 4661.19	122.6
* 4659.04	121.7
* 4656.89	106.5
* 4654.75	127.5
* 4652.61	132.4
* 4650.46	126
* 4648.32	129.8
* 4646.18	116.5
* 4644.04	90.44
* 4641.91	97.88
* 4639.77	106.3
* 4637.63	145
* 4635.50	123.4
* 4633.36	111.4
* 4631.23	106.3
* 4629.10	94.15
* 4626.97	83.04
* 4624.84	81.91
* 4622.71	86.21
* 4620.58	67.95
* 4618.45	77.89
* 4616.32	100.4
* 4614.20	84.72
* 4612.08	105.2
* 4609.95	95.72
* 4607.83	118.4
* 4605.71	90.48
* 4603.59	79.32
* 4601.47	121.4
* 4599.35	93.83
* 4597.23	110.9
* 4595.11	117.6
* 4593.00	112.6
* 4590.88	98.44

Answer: 114.2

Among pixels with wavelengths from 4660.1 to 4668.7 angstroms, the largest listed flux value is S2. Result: 125.6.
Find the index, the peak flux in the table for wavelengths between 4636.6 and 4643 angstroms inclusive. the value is 145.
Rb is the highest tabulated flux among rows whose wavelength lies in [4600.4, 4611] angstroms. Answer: 121.4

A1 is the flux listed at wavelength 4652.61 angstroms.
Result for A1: 132.4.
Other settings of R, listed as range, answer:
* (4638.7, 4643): 97.88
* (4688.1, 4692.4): 100.7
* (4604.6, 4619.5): 77.89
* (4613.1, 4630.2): 67.95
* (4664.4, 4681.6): 100.1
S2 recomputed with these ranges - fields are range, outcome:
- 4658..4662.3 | 122.6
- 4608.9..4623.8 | 105.2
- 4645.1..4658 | 132.4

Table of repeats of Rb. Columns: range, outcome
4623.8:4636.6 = 123.4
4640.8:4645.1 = 97.88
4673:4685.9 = 139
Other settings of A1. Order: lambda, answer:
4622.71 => 86.21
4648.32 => 129.8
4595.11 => 117.6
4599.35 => 93.83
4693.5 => 113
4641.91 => 97.88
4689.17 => 131.5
